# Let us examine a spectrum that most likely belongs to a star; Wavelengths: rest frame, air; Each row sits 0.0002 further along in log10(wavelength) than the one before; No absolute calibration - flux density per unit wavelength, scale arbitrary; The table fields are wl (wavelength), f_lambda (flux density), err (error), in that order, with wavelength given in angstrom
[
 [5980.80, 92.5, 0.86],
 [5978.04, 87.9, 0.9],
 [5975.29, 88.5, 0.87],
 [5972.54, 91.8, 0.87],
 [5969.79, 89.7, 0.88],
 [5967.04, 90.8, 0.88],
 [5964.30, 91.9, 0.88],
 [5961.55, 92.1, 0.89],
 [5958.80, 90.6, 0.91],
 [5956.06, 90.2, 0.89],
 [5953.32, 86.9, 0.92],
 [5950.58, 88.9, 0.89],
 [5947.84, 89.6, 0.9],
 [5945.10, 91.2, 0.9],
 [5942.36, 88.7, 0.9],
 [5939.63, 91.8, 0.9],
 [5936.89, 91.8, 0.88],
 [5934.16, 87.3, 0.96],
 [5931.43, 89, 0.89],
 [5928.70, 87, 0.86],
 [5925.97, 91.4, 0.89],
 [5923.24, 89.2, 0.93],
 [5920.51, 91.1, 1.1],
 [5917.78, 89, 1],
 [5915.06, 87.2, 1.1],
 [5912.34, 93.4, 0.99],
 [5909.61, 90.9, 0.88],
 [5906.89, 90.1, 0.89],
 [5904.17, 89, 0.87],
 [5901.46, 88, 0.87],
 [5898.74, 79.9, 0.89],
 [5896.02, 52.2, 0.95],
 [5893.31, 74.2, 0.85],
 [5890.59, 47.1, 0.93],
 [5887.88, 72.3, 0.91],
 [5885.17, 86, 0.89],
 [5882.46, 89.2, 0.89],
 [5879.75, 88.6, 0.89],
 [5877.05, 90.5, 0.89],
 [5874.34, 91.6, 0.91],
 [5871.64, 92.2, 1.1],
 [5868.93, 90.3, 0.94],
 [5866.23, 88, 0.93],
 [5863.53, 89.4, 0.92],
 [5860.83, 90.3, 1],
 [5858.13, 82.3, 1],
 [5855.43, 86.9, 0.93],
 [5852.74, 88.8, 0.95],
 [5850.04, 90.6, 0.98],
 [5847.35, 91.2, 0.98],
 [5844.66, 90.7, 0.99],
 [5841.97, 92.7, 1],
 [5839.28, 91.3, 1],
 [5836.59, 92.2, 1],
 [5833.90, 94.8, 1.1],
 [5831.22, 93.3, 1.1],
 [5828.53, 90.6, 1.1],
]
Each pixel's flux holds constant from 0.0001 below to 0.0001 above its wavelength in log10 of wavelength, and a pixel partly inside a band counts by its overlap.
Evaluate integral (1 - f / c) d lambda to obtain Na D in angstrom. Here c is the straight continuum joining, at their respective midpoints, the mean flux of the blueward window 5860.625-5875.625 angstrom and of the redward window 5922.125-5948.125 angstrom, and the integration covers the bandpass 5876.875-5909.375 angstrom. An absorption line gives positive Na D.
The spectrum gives 4.0 angstrom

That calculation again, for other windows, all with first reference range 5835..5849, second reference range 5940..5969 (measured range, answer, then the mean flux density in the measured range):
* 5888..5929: 3.8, 82.2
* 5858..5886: 0.6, 89.3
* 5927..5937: 0.2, 88.5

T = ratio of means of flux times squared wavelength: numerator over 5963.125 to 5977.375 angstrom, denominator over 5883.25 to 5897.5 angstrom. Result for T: 1.38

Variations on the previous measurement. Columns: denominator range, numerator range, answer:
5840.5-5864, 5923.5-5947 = 1.03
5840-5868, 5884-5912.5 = 0.89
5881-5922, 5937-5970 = 1.13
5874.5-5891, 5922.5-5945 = 1.12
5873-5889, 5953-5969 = 1.08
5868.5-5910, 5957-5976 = 1.14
